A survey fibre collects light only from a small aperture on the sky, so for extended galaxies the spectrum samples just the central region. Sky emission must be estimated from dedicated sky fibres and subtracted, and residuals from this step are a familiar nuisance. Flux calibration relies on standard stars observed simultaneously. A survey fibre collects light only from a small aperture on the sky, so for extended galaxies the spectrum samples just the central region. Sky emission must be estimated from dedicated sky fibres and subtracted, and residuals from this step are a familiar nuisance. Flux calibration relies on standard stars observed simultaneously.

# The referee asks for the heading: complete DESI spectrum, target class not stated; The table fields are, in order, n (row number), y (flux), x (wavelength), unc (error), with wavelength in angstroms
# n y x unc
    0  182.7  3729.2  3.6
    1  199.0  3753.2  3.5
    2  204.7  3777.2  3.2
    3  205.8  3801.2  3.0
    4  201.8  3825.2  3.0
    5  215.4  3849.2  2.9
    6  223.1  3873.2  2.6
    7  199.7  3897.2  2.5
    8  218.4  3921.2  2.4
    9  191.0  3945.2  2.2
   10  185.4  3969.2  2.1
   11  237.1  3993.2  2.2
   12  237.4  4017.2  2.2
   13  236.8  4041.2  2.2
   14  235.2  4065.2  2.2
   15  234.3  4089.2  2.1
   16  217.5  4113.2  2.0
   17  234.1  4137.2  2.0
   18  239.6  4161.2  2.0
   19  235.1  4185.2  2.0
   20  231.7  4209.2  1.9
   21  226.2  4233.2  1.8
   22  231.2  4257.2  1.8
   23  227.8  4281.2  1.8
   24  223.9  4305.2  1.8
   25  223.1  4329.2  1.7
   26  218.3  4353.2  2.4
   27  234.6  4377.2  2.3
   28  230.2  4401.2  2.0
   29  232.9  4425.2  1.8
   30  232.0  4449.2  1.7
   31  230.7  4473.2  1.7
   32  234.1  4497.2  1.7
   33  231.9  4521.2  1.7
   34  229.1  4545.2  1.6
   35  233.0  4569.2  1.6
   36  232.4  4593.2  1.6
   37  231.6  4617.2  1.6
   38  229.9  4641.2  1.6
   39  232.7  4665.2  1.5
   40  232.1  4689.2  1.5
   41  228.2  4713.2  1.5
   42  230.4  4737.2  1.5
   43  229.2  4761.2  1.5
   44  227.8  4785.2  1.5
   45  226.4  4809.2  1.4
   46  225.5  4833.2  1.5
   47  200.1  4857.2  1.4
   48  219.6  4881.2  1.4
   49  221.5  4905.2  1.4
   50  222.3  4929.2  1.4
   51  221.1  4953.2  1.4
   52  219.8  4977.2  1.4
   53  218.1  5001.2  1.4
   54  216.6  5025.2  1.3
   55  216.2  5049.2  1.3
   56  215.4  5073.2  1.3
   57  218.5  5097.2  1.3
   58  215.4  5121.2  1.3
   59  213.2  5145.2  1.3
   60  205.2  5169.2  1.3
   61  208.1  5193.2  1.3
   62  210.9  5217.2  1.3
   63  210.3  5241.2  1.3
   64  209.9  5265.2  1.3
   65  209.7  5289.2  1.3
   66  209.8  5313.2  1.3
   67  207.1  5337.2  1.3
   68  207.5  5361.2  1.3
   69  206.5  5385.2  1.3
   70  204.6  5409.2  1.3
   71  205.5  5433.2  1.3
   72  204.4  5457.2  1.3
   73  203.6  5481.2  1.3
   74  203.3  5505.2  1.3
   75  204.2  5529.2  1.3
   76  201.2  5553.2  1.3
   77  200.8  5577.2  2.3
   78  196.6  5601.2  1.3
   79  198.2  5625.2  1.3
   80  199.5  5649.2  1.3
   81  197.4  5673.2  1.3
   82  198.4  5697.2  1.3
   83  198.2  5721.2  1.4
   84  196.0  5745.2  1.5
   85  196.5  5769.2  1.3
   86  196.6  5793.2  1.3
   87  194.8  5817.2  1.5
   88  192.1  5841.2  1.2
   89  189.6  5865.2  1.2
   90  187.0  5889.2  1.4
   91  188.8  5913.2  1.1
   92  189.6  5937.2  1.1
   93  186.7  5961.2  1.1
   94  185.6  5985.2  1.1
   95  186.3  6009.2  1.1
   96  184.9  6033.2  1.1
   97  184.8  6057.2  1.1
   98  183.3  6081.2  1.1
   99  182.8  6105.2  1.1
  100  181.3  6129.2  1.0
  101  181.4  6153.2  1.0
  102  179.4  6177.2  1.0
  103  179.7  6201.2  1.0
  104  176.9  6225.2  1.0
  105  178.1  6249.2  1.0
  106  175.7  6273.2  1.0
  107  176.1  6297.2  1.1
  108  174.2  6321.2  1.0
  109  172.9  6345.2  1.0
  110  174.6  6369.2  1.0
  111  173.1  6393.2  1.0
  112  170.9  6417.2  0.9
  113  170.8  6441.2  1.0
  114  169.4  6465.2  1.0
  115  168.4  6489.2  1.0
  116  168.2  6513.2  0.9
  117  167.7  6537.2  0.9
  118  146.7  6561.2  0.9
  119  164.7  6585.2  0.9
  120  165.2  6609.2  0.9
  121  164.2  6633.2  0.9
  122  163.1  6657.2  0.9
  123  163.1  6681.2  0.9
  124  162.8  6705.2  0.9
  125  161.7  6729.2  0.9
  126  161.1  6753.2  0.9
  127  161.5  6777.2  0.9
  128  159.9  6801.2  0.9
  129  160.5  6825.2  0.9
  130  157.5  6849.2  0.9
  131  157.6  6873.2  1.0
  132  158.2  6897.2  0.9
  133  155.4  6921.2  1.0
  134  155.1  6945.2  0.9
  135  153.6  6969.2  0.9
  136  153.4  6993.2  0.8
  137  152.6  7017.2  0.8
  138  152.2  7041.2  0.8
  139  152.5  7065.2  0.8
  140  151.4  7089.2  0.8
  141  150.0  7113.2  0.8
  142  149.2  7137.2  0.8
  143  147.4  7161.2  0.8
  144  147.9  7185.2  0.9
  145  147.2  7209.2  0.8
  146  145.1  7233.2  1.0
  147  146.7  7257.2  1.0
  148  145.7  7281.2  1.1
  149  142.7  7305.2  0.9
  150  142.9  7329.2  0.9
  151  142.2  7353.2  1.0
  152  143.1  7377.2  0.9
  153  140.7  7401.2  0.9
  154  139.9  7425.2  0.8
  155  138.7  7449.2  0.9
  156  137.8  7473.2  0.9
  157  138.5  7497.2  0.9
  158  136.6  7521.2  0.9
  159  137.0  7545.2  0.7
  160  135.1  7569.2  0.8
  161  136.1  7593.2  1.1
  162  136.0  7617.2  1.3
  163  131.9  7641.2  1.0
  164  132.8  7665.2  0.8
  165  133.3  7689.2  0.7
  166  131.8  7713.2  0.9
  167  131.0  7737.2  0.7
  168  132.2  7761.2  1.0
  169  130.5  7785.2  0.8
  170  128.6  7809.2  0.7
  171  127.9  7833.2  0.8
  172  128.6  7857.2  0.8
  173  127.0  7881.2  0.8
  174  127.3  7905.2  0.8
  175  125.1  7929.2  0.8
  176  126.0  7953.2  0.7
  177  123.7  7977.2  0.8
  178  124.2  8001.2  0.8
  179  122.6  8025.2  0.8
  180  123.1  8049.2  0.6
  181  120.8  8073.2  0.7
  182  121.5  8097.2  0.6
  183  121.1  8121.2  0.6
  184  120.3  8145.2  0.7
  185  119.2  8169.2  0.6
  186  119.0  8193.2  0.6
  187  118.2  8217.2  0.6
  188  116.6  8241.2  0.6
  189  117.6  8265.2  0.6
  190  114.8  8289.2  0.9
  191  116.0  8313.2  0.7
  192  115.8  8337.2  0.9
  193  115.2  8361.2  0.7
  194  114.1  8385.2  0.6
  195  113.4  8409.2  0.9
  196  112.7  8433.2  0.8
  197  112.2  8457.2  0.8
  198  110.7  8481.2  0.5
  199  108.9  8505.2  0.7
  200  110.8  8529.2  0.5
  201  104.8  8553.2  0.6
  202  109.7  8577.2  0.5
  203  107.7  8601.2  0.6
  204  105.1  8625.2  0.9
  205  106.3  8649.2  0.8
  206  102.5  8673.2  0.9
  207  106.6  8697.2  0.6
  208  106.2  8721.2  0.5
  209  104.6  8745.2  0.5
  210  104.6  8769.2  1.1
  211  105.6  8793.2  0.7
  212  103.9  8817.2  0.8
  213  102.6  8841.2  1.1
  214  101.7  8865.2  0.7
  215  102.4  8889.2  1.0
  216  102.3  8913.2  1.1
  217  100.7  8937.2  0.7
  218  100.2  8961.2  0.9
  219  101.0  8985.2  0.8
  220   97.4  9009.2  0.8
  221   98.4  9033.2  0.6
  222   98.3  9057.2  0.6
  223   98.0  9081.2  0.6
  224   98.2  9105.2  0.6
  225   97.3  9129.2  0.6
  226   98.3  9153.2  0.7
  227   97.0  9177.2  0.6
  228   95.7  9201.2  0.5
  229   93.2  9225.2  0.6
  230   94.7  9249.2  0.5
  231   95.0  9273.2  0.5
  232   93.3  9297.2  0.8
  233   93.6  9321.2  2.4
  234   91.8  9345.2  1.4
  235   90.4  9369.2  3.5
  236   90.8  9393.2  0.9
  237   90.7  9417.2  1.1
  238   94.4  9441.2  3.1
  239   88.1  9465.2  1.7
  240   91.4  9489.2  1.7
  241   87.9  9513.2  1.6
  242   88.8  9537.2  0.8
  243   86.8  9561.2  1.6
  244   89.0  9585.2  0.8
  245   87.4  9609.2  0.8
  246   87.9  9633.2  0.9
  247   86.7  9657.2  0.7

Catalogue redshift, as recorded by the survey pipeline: 0.000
